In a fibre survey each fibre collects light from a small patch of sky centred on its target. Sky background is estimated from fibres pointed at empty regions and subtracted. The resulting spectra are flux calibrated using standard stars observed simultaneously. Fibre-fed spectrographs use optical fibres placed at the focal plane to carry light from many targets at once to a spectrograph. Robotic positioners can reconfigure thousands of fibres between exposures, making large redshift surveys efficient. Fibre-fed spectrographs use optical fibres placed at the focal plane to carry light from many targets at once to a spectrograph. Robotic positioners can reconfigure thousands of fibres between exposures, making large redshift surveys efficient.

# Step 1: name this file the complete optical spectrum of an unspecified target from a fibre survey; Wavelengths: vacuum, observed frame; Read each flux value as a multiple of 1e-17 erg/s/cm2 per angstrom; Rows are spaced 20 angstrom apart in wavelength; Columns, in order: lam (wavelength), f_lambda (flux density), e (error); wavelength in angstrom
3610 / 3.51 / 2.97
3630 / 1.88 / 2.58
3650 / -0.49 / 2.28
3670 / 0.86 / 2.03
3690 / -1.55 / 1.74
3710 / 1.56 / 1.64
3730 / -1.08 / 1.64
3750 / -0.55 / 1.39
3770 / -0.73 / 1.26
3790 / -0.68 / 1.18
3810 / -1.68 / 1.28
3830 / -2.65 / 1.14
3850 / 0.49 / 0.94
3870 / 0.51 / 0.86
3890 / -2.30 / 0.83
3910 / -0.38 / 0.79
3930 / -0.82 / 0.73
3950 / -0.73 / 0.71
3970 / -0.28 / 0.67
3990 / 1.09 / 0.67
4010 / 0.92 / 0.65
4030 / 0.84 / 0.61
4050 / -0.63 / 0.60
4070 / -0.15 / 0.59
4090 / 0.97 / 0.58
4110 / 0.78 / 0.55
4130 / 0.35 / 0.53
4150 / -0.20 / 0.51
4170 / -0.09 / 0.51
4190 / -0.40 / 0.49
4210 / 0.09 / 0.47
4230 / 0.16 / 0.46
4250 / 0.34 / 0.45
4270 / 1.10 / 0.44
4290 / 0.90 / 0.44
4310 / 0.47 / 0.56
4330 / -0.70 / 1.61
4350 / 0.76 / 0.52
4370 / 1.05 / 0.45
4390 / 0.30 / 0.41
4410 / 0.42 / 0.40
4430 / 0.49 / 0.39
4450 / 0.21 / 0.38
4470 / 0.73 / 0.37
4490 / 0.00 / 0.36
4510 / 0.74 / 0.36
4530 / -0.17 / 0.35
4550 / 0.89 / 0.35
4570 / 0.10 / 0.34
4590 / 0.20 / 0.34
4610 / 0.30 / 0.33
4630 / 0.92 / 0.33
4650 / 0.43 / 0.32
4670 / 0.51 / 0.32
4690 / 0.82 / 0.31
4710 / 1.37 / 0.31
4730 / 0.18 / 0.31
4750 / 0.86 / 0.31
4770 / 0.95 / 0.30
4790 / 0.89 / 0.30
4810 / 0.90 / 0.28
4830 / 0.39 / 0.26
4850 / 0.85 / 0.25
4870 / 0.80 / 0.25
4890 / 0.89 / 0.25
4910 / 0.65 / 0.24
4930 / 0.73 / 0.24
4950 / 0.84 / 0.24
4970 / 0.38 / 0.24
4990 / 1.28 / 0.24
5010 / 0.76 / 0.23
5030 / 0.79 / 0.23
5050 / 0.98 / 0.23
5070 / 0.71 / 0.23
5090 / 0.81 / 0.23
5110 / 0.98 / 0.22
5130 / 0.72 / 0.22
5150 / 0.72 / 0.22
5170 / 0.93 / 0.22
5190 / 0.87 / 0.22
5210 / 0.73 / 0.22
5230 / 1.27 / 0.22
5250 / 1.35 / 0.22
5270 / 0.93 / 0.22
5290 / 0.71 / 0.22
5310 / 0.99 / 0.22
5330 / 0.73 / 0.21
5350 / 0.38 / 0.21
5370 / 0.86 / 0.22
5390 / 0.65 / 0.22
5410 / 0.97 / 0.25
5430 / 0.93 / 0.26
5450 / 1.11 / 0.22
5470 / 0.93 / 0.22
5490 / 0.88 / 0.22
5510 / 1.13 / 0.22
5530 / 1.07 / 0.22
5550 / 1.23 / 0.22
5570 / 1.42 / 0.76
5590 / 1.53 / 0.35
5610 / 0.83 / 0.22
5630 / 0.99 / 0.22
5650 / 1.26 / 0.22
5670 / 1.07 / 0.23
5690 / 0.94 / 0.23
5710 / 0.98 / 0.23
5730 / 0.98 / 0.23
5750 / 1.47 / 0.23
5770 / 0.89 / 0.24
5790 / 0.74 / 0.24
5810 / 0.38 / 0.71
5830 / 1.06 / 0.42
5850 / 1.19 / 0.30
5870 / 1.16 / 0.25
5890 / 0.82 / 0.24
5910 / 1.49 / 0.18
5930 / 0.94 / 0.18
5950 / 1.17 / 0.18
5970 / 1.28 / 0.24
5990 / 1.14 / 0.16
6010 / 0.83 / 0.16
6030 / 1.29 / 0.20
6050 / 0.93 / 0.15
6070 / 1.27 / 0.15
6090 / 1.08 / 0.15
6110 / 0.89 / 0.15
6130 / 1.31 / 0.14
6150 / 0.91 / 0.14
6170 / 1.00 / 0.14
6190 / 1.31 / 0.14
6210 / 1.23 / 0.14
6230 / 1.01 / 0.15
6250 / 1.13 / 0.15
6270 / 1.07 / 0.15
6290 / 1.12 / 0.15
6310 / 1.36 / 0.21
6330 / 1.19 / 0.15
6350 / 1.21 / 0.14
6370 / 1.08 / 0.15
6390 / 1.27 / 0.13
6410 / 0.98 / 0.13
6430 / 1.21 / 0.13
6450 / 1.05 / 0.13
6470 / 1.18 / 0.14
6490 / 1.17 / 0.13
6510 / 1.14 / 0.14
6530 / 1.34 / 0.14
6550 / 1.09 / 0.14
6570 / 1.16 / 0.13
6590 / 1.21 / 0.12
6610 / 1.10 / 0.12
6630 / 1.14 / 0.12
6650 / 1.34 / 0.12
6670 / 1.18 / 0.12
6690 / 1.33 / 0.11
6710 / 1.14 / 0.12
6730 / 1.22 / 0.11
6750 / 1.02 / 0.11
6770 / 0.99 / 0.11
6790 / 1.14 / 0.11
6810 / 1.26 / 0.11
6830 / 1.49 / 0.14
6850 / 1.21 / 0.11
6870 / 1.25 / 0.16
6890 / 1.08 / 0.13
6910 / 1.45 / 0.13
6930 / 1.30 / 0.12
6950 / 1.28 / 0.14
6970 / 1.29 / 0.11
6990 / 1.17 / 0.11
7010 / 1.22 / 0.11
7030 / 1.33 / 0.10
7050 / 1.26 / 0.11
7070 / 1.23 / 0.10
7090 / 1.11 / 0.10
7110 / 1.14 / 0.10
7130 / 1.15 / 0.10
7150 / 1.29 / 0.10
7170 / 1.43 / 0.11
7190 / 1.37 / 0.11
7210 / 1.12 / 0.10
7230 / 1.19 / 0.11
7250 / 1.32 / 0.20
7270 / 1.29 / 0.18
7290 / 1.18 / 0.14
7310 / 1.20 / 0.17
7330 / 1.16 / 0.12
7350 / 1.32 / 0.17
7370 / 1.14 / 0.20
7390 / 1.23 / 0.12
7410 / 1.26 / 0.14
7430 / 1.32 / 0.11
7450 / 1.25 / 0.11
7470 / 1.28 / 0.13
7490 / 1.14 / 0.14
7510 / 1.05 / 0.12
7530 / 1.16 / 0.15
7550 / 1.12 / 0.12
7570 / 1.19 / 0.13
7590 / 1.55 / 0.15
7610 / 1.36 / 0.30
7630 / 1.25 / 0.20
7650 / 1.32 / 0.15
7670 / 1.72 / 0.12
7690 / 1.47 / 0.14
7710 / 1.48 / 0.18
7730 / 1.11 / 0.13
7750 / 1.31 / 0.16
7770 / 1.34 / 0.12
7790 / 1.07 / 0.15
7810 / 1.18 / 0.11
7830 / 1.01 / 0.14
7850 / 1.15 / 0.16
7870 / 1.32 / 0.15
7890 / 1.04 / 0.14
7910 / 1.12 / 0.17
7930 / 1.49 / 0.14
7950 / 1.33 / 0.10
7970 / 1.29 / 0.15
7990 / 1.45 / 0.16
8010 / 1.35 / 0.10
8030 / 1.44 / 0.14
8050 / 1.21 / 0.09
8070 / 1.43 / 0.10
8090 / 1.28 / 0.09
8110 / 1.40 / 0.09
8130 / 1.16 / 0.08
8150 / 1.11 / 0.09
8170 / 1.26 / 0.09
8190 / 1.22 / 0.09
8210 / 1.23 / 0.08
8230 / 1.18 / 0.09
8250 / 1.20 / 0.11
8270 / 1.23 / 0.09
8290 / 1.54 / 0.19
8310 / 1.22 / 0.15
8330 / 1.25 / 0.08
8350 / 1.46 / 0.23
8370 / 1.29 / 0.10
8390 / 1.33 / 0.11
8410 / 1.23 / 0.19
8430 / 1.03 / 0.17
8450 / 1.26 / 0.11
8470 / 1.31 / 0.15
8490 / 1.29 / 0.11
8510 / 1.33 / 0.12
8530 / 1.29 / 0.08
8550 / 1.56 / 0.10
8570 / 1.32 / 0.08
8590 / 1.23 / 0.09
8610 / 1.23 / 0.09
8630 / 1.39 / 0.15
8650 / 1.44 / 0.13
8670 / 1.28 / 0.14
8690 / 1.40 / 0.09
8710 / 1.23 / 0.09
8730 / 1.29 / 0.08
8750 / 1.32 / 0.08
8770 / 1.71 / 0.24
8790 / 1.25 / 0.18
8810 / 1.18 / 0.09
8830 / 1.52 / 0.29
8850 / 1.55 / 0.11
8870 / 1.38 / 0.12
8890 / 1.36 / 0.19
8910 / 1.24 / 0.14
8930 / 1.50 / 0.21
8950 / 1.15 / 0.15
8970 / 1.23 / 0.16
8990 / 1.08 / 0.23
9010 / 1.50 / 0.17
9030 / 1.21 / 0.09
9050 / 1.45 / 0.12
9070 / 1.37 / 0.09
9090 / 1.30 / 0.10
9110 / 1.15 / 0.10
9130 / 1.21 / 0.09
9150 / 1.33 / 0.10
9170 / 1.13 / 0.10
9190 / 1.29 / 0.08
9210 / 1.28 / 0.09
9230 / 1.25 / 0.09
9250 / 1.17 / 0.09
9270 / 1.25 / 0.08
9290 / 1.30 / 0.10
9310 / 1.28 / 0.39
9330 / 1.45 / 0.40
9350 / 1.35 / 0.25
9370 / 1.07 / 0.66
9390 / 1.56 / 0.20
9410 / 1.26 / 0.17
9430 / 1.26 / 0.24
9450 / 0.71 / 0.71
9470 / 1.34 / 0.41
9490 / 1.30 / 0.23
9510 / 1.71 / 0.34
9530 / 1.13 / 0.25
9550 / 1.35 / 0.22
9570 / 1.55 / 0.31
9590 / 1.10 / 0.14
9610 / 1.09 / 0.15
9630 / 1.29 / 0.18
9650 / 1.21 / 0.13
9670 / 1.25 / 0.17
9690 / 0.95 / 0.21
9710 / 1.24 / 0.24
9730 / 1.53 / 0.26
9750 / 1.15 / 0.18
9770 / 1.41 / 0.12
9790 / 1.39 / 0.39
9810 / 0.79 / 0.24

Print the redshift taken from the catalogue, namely 0.170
